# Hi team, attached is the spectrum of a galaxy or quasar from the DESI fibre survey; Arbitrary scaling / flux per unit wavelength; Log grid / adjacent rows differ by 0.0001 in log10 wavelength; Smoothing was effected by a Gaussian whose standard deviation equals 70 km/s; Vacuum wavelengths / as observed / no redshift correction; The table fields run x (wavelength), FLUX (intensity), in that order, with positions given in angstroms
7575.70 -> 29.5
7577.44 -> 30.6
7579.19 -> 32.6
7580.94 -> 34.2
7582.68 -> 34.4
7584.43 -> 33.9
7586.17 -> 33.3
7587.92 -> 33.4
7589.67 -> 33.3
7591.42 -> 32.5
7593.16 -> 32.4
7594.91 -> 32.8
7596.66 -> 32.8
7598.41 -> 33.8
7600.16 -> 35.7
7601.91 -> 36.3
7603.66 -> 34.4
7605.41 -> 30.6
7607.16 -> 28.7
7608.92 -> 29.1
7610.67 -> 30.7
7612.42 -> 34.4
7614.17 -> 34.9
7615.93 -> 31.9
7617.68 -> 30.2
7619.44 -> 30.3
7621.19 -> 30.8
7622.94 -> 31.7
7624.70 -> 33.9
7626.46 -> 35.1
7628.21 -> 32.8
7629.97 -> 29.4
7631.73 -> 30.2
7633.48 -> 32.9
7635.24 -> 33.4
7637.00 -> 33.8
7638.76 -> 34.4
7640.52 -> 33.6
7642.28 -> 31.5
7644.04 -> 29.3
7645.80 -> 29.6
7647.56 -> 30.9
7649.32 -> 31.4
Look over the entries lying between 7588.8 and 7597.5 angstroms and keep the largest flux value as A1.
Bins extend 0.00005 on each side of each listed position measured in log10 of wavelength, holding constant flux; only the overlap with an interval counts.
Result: 33.3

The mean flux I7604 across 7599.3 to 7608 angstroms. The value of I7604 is 33.2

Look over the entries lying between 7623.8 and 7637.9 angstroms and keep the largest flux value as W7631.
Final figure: 35.1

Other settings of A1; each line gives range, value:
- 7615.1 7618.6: 31.9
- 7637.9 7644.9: 34.4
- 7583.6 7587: 33.9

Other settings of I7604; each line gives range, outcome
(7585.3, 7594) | 33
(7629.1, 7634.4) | 30.9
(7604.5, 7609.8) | 29.5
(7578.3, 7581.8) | 33.3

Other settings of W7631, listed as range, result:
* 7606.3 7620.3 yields 34.9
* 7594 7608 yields 36.3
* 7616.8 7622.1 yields 30.8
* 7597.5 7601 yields 35.7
